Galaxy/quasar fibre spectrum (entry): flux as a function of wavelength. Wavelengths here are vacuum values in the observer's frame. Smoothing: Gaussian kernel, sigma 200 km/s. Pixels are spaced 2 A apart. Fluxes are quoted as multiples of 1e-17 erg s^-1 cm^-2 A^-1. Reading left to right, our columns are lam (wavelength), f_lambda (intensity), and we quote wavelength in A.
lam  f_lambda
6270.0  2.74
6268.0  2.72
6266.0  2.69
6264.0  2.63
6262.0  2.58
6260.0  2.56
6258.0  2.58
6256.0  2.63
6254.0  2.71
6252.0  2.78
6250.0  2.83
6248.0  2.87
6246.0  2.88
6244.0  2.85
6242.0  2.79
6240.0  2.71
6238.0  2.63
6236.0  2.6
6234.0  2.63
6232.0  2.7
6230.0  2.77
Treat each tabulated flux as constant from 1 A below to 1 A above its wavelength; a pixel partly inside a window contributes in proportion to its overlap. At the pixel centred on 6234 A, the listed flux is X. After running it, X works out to 2.63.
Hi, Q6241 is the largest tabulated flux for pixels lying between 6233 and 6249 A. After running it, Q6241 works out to 2.88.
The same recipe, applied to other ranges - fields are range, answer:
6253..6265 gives 2.71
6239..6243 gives 2.79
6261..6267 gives 2.69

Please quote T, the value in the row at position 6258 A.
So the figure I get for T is 2.58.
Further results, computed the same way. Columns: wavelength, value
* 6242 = 2.79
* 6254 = 2.71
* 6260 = 2.56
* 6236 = 2.6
